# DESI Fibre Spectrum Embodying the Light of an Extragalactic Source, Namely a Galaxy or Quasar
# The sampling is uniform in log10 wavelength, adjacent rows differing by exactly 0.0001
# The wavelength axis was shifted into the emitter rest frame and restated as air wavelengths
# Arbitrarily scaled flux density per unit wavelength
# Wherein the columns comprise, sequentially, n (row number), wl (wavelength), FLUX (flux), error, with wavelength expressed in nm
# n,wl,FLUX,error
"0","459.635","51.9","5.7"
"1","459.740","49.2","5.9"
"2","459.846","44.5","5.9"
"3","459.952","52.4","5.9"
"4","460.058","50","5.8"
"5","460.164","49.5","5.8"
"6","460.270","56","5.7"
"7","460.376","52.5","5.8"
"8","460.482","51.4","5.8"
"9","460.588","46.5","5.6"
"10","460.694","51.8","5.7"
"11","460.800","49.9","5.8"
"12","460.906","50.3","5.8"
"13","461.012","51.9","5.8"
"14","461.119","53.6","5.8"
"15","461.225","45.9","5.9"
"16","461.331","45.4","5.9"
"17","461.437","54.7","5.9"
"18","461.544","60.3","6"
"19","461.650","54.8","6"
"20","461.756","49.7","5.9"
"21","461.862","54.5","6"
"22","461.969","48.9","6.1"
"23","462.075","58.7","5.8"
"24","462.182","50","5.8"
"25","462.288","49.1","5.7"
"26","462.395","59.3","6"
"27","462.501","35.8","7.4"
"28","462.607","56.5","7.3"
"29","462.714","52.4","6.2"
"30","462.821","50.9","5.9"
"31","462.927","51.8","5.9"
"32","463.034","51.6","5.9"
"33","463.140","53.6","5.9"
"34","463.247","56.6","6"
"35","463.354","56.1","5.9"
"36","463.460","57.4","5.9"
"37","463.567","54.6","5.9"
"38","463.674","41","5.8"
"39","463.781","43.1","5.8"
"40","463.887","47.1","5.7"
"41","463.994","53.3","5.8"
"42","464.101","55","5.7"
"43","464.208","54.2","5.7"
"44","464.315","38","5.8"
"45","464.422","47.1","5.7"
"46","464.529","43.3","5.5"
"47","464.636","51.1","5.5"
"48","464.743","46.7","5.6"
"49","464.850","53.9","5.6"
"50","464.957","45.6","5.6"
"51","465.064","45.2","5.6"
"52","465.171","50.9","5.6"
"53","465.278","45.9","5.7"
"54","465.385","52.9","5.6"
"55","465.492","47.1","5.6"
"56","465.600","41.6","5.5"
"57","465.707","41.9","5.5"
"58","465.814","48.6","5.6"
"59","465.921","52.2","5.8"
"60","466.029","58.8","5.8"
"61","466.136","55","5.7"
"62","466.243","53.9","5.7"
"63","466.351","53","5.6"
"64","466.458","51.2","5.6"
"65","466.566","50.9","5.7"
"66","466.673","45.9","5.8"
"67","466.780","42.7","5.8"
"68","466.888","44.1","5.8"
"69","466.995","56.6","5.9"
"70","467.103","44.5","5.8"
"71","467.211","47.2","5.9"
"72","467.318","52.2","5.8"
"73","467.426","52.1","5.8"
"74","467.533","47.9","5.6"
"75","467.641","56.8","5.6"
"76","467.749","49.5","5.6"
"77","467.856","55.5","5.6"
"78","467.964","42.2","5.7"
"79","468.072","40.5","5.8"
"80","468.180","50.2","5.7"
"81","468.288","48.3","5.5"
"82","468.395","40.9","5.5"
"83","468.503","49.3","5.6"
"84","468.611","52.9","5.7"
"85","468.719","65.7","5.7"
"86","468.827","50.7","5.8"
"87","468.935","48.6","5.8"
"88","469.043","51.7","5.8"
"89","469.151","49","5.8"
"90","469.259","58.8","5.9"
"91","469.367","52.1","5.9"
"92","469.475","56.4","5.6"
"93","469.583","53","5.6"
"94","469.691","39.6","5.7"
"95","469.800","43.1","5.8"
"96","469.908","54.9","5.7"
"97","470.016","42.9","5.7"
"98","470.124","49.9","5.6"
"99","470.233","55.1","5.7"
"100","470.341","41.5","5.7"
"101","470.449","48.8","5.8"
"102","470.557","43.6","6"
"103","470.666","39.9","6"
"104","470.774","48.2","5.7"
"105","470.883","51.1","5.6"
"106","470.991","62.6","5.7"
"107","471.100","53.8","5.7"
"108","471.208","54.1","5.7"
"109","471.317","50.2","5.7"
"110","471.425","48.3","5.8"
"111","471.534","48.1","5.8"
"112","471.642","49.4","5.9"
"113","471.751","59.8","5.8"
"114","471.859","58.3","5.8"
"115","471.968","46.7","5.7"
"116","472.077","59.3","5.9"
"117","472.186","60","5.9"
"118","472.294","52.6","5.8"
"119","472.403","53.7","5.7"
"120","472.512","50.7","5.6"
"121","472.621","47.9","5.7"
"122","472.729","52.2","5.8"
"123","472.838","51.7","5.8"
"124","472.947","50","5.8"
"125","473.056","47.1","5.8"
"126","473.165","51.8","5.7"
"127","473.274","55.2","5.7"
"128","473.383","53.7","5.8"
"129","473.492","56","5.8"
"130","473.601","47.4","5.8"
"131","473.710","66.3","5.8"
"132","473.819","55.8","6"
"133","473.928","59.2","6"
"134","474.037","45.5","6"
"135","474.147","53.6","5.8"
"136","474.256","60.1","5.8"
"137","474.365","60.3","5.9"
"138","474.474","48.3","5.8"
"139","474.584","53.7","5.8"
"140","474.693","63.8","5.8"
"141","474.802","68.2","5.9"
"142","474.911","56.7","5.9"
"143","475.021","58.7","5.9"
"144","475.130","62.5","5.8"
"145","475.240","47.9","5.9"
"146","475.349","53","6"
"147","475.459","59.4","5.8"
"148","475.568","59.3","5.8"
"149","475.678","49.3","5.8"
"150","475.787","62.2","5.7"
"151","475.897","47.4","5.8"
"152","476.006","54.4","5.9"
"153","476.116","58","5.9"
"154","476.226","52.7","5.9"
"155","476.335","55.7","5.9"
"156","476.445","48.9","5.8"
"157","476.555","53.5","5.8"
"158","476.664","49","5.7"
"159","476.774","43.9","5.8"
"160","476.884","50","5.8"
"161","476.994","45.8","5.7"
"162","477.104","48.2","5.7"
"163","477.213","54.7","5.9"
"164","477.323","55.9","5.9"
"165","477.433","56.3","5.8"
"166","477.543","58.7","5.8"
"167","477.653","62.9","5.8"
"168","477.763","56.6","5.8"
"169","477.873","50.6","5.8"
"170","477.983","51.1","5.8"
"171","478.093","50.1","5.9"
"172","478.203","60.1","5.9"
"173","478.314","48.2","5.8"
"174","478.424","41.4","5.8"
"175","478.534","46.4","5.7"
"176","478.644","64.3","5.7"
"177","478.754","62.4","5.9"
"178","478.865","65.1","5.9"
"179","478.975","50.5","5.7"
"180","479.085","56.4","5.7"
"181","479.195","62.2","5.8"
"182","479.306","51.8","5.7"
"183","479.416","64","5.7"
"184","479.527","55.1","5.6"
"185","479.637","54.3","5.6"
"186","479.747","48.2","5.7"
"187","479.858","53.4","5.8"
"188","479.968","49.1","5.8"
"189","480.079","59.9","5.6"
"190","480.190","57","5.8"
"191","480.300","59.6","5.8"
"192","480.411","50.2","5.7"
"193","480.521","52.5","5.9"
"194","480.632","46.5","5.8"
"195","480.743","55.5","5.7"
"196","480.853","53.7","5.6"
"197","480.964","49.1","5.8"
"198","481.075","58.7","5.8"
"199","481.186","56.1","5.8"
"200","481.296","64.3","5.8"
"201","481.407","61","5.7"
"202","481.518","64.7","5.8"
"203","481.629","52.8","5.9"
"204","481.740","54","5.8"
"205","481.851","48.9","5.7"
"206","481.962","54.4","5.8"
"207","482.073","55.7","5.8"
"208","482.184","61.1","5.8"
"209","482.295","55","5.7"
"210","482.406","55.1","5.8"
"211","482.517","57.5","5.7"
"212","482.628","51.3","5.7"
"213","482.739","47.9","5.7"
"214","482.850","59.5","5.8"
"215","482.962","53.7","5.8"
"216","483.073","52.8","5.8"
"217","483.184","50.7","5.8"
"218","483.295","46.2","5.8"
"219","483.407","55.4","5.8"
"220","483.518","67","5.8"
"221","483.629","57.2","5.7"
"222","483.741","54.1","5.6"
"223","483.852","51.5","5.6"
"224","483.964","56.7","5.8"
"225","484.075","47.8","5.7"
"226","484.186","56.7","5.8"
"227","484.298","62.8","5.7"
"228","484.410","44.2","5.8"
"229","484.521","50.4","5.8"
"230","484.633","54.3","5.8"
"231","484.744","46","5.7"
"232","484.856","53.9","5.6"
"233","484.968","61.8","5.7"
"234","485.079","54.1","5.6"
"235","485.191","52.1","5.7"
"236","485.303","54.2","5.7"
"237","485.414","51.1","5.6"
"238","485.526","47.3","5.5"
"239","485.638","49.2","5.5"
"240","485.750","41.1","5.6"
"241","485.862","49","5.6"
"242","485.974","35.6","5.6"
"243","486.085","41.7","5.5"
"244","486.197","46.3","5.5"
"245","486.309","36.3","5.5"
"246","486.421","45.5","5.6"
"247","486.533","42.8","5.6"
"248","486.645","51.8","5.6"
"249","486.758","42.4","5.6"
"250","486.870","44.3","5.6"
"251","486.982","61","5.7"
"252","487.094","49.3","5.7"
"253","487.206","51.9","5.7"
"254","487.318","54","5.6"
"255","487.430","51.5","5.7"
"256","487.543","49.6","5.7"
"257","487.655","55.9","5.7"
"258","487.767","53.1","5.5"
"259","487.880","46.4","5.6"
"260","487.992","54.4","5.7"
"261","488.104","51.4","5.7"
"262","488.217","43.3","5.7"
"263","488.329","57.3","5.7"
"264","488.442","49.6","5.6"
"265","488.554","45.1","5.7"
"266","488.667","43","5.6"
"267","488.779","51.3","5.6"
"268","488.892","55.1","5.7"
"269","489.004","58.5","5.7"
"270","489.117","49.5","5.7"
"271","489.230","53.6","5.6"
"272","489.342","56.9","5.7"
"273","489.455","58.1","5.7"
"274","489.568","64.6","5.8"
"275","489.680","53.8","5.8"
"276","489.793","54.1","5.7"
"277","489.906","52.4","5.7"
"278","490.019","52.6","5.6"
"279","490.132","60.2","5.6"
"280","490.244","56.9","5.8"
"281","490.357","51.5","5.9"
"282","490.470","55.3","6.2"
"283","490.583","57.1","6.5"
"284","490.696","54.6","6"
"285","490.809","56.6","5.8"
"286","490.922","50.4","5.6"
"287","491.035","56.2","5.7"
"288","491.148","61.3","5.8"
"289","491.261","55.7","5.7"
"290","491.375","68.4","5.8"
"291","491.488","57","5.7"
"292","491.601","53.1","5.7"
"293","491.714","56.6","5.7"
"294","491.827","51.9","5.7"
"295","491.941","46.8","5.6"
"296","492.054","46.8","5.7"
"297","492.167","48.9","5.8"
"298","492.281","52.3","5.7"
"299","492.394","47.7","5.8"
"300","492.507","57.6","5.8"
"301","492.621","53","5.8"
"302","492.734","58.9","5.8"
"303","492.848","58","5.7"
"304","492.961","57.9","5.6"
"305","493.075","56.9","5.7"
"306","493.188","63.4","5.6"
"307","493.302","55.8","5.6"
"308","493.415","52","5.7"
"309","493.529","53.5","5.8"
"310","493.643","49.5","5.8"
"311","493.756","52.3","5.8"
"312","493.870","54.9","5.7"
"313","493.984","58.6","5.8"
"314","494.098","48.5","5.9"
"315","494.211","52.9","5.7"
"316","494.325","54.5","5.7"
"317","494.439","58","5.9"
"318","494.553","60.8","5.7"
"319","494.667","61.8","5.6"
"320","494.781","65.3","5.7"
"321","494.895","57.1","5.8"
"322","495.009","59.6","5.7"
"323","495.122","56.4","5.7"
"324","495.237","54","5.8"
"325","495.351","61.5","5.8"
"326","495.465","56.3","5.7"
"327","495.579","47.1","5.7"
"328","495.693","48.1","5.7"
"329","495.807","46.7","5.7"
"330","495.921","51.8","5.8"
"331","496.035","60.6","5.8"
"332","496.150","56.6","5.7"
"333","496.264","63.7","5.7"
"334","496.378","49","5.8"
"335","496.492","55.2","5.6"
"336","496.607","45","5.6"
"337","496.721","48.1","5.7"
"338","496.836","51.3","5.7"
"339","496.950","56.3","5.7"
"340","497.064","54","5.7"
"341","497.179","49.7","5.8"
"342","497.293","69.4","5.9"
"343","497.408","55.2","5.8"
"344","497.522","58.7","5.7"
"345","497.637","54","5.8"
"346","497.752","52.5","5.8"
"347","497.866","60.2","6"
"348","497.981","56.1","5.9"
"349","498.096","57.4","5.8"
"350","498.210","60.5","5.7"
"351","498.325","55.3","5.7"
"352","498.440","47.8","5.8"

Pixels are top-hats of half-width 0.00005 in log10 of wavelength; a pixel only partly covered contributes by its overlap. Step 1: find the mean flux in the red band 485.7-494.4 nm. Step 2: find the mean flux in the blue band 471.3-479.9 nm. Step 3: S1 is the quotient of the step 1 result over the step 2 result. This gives 0.97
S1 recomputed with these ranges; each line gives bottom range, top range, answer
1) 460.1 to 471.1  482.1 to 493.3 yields 1.05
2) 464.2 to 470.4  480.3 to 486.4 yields 1.07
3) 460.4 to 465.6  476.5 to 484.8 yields 1.08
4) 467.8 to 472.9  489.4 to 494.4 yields 1.08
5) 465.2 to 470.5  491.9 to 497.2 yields 1.10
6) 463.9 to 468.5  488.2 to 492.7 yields 1.10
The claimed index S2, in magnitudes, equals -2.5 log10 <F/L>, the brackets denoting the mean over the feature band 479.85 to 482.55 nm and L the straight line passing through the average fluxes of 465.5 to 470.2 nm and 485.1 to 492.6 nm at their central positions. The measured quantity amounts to -0.09 mag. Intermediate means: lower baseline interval 49.8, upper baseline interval 51.7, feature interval 55.5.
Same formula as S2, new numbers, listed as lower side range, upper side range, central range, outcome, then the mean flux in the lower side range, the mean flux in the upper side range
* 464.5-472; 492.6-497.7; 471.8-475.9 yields -0.08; 49.8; 55.4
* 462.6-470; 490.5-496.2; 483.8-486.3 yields 0.07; 50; 55.2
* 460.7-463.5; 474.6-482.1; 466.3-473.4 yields 0.06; 52.3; 54.9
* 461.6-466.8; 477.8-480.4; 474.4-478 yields -0.01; 50.2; 54.8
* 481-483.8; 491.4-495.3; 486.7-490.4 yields 0.06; 55.8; 55.2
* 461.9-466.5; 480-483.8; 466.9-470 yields 0.03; 50.3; 55.2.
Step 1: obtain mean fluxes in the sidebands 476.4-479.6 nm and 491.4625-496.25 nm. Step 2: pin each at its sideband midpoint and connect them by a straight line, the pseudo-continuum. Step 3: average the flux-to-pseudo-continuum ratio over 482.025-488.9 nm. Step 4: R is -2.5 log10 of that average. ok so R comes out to 0.07 mag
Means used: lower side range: 54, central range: 51.2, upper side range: 54.9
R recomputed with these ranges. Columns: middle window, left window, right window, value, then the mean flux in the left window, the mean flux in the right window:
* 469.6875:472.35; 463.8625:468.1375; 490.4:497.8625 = -0.01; 49.1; 55.1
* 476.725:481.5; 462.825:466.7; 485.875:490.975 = -0.08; 49.9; 51.3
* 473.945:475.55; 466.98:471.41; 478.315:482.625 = -0.08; 50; 55.3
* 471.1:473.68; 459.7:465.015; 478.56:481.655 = 0.03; 50.7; 56.3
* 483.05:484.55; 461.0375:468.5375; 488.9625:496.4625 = -0.01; 50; 55.3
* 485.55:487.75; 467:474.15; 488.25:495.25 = 0.14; 51.2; 55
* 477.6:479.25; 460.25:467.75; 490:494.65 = -0.05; 50.4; 55.1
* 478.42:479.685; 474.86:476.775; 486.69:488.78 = -0.07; 54.3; 50.2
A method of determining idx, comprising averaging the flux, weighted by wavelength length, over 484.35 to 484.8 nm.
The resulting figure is 48.9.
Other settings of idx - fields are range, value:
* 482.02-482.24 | 58.4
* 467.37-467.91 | 52.4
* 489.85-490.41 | 54.8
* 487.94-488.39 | 51.5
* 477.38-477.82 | 58.6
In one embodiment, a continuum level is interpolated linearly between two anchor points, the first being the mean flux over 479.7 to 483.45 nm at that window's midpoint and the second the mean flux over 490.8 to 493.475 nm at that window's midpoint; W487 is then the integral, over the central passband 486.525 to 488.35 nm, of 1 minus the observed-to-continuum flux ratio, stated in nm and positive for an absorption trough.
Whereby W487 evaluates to 0.14 nm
